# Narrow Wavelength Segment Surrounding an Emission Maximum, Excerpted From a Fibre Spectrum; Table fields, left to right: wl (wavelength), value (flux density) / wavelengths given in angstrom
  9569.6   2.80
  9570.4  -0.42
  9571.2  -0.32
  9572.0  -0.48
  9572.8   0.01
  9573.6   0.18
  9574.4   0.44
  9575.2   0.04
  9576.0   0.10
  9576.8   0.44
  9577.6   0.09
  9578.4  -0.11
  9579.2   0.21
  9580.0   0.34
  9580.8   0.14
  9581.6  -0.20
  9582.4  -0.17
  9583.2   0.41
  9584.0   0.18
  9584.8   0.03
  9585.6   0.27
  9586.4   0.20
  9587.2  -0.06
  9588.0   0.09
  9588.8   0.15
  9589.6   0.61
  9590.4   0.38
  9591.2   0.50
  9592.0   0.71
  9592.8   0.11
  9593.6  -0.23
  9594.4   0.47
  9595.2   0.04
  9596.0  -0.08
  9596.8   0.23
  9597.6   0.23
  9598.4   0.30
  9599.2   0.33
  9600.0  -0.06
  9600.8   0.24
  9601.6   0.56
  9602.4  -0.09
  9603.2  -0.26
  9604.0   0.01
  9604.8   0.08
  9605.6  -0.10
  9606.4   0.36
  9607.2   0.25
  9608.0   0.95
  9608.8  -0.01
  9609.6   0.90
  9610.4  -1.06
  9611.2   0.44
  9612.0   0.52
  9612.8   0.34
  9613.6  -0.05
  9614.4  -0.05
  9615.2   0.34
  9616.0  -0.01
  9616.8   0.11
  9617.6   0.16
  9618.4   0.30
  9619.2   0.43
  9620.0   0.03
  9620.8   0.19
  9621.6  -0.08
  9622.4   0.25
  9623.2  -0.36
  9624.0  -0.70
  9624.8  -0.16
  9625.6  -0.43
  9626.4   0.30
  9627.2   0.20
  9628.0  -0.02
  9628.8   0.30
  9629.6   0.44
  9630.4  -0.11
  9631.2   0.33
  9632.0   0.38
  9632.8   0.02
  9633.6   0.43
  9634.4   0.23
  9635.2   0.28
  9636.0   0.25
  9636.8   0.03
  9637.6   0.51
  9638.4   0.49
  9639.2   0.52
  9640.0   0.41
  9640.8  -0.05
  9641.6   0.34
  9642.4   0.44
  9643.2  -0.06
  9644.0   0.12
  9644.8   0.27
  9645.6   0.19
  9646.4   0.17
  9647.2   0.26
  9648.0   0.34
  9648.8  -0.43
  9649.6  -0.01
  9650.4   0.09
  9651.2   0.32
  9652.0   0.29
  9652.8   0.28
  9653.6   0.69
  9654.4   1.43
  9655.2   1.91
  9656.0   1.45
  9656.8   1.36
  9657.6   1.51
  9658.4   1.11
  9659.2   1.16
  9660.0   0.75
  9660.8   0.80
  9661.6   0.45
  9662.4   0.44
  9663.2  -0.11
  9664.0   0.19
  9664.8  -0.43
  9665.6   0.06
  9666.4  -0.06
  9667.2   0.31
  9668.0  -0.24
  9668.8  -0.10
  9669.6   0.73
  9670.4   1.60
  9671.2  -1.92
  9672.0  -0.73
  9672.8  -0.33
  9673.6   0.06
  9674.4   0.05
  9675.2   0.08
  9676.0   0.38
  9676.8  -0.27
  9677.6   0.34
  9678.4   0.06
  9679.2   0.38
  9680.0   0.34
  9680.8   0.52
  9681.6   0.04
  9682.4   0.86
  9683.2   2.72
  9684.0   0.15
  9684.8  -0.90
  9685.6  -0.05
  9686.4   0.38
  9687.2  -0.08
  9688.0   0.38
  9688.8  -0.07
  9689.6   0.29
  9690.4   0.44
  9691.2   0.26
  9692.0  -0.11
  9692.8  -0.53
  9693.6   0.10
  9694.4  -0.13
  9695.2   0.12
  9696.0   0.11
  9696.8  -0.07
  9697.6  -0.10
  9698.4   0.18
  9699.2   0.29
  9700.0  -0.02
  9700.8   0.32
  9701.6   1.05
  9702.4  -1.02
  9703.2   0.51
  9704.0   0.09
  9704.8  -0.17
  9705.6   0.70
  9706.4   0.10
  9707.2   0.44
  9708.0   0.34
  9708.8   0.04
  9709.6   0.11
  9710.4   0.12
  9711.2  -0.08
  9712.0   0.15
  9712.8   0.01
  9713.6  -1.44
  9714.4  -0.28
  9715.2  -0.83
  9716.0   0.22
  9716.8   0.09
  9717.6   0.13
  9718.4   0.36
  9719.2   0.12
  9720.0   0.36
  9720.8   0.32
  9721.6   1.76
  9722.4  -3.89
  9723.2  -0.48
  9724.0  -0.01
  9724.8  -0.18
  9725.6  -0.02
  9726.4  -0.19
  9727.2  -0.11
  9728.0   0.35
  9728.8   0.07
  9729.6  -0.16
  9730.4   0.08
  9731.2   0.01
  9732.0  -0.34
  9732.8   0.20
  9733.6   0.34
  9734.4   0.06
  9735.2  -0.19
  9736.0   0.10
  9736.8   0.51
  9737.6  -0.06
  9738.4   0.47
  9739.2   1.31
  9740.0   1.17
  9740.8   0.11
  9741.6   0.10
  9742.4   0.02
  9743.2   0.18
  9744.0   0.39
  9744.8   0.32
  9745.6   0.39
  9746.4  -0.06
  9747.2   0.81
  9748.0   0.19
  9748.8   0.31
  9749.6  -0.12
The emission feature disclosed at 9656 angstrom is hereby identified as [O III]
